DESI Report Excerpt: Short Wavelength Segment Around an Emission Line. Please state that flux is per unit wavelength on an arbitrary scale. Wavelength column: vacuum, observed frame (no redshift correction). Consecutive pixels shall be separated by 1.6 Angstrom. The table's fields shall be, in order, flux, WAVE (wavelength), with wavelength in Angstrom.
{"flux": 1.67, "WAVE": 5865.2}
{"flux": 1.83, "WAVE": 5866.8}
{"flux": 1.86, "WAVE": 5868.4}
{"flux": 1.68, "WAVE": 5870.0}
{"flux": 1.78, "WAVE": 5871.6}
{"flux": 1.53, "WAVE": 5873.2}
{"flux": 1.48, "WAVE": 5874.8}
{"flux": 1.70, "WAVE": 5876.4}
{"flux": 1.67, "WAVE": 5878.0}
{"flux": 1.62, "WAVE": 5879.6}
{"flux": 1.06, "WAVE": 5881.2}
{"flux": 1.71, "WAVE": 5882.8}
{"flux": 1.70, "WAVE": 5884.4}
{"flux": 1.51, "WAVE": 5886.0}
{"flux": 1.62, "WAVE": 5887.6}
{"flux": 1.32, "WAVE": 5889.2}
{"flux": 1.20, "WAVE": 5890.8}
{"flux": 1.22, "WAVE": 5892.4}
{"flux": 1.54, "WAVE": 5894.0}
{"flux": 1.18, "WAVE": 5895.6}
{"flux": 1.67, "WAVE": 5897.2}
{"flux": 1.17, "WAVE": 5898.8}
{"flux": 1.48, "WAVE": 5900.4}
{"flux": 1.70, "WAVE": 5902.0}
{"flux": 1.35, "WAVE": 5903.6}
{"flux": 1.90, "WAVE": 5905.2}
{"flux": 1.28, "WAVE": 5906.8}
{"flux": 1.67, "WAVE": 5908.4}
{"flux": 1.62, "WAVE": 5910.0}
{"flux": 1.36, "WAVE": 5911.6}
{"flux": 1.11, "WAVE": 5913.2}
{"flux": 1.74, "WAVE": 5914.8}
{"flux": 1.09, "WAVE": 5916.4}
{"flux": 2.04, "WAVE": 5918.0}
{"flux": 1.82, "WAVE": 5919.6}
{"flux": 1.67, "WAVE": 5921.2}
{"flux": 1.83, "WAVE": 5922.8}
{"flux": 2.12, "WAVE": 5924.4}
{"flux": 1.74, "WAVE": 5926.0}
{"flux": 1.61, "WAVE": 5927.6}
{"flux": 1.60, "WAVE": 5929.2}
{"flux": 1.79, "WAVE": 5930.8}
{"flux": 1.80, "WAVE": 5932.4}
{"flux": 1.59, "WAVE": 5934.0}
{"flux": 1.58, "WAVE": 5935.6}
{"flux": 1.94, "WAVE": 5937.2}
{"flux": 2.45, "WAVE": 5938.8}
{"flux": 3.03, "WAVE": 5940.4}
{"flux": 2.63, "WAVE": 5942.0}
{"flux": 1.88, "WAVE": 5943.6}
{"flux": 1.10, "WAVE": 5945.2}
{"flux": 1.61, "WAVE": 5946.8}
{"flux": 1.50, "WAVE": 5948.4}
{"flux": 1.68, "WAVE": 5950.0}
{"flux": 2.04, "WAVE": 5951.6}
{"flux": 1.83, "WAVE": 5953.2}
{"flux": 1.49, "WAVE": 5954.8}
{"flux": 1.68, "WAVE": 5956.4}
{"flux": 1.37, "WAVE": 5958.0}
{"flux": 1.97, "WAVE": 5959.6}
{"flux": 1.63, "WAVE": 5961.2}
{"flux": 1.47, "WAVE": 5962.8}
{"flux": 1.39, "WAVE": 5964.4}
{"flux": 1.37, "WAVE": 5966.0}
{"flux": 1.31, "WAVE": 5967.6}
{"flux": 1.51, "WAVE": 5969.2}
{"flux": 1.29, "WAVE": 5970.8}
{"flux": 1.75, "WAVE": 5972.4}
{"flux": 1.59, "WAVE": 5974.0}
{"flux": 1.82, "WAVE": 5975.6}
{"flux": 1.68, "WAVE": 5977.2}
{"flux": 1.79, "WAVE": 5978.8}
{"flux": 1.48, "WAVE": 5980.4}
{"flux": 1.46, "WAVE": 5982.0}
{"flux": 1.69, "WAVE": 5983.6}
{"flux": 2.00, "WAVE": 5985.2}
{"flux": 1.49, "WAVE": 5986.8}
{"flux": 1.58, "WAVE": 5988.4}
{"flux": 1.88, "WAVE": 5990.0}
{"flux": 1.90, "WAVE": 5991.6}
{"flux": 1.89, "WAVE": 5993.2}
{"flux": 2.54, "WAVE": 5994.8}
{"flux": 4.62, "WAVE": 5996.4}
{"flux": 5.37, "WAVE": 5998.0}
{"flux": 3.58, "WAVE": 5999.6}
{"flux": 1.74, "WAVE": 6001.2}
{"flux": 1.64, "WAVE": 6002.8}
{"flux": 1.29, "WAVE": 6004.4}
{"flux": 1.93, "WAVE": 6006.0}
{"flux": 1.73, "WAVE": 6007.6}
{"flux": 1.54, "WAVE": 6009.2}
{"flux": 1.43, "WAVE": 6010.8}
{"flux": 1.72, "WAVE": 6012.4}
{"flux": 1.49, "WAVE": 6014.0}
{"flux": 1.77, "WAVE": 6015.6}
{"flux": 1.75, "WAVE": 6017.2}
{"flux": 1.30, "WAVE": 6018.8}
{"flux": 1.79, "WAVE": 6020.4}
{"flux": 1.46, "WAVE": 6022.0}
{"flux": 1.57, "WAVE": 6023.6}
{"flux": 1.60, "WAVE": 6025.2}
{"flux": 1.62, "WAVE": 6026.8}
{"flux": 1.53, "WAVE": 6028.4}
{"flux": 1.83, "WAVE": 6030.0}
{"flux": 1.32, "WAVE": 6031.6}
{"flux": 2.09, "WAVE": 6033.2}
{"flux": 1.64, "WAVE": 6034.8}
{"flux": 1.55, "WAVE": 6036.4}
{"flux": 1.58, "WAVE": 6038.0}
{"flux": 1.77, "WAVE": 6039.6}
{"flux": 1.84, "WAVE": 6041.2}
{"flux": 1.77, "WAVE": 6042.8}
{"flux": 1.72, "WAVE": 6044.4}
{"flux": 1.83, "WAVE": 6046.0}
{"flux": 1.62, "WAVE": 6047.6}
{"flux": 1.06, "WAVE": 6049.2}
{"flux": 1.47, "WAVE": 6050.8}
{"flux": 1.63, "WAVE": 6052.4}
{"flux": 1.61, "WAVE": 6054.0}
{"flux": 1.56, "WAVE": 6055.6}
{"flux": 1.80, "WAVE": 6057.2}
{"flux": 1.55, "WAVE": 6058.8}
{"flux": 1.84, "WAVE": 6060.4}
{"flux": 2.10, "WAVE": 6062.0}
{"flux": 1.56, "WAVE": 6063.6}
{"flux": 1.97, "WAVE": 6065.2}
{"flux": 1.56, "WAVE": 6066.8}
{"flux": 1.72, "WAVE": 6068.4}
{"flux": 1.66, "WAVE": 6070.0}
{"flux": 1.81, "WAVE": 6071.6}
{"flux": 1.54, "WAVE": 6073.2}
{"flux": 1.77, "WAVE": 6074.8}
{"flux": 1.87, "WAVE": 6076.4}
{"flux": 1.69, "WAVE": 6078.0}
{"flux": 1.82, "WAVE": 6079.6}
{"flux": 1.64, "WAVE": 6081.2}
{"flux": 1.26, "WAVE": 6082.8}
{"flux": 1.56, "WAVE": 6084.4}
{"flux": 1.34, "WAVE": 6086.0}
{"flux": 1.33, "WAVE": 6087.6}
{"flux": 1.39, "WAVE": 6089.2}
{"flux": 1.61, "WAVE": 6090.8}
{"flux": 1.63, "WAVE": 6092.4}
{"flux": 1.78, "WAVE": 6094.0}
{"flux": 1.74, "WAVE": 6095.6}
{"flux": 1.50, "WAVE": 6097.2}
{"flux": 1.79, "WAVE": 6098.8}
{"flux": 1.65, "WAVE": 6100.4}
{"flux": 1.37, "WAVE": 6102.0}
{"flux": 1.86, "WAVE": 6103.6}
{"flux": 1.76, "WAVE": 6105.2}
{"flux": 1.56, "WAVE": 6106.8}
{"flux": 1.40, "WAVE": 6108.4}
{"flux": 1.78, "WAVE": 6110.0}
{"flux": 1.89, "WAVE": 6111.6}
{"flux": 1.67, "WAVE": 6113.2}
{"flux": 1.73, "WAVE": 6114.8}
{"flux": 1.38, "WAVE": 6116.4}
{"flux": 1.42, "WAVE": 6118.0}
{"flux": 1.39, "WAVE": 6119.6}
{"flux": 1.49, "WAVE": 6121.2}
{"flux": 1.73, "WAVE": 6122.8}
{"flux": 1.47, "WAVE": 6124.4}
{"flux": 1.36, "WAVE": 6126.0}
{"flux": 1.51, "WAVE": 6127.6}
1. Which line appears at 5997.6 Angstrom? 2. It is [O III]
